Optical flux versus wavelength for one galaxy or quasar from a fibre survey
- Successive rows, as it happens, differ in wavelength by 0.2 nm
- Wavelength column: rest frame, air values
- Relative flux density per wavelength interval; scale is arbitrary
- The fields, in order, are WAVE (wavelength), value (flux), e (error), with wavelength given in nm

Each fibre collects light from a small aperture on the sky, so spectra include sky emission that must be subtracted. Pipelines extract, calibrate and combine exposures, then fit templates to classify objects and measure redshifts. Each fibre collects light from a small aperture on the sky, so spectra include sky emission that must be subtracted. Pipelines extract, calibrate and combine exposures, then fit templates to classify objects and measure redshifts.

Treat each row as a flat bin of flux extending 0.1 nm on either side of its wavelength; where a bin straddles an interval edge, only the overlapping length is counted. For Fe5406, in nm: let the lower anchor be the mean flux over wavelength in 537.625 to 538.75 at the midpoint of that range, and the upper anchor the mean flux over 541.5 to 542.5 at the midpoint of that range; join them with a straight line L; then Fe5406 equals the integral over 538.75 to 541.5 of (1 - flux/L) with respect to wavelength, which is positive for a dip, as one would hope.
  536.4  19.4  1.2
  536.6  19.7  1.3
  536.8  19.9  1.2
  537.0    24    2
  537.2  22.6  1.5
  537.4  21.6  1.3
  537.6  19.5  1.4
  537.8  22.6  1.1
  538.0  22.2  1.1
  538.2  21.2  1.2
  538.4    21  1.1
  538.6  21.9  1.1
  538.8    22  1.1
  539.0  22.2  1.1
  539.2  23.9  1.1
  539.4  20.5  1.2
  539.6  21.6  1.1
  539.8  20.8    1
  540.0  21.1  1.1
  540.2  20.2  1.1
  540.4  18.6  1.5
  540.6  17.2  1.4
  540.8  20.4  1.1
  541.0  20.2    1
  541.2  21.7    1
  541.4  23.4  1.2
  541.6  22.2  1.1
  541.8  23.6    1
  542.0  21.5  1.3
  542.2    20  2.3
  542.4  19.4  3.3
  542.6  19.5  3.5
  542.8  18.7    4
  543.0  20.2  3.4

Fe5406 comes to 0.067 nm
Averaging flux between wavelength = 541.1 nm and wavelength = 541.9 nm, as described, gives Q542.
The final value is 22.7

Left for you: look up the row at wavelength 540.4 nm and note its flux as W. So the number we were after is 18.6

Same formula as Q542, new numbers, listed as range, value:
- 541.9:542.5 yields 20.3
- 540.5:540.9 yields 18.8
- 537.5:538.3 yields 21.4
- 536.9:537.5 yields 22.7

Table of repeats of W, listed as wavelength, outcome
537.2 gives 22.6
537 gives 24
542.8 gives 18.7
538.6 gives 21.9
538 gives 22.2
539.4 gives 20.5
